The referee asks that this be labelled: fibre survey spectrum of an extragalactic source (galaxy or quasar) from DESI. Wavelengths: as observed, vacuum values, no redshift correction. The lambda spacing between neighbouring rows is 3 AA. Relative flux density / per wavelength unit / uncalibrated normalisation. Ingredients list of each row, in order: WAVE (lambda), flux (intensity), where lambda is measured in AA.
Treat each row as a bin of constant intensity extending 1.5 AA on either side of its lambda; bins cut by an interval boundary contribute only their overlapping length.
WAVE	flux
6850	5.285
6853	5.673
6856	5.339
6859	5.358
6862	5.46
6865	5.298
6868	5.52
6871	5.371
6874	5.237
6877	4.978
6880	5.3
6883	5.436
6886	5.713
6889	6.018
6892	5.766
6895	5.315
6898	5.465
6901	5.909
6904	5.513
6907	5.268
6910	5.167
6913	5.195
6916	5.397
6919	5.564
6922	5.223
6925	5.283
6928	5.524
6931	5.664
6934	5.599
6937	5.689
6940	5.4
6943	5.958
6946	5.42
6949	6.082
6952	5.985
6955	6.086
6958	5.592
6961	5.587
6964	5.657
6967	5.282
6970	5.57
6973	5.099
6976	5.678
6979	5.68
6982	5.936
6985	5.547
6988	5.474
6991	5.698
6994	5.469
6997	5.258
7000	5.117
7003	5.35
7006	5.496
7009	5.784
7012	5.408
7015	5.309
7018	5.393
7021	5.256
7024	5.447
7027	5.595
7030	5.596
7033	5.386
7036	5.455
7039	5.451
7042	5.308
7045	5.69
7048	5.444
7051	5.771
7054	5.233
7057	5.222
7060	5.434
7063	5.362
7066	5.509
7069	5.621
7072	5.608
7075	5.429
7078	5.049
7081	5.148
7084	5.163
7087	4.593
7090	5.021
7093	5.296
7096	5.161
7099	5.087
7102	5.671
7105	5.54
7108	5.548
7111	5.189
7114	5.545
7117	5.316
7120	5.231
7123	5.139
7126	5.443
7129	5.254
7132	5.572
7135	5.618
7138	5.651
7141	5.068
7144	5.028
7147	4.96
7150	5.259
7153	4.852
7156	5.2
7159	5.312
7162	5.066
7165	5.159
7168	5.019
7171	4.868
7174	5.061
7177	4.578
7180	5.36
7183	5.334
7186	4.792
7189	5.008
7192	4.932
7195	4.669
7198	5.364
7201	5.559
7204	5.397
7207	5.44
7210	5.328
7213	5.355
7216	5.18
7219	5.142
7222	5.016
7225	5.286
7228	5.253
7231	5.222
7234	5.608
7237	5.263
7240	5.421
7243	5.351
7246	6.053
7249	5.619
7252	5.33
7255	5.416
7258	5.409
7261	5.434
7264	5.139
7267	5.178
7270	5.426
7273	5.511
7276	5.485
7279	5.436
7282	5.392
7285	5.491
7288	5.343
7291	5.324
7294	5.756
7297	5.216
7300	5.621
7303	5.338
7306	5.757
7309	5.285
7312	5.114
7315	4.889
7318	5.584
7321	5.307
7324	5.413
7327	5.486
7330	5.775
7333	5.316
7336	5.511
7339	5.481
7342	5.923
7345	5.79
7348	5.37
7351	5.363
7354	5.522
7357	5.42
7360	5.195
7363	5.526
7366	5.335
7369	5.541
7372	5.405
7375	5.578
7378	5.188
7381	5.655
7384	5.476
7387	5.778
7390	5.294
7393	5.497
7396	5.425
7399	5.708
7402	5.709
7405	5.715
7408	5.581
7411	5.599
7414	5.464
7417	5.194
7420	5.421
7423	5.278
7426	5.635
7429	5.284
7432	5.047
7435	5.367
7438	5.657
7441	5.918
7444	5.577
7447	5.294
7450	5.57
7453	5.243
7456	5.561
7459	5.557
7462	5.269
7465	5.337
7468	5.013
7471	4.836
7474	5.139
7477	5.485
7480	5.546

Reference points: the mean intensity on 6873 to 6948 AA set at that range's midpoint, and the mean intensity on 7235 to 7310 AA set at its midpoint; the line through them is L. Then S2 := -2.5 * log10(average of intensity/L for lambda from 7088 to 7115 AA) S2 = 0.03 mag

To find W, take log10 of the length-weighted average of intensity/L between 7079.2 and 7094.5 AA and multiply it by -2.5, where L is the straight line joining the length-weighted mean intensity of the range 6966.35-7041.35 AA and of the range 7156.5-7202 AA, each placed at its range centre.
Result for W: 0.05 mag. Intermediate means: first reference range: 5.47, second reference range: 5.07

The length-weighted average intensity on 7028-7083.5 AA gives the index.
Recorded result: 5.43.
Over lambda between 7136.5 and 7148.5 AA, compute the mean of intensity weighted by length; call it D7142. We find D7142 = 5.18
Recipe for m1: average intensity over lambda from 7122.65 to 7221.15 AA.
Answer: 5.18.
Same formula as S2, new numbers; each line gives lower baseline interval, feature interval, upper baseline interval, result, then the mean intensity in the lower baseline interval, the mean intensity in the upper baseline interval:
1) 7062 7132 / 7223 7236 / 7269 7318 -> 0.01 mag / 5.31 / 5.4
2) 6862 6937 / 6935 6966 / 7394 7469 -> -0.05 mag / 5.45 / 5.46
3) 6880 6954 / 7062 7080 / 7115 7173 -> -0.02 mag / 5.56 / 5.21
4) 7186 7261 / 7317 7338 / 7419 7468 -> -0.02 mag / 5.31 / 5.43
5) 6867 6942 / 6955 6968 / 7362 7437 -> -0.03 mag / 5.46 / 5.47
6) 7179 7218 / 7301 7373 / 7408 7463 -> -0.02 mag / 5.21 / 5.45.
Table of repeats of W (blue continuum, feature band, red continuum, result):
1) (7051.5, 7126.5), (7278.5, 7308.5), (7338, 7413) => 0.00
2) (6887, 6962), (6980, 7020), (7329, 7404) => 0.02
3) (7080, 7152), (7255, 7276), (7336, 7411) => 0.01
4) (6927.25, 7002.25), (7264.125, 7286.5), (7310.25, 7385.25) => 0.02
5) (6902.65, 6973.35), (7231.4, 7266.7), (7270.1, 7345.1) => 0.01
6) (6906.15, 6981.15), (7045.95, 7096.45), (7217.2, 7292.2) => 0.04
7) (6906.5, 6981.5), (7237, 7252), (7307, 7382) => -0.02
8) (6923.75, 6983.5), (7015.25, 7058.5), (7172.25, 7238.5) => 0.01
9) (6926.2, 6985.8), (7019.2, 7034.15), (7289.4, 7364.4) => 0.03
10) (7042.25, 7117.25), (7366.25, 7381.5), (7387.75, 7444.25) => 0.01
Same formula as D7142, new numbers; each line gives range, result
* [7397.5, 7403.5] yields 5.71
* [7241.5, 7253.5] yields 5.59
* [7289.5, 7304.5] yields 5.45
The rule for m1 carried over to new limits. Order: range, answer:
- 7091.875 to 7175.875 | 5.25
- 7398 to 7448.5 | 5.49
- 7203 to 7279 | 5.37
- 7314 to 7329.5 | 5.38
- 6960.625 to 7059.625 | 5.47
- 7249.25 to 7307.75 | 5.42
